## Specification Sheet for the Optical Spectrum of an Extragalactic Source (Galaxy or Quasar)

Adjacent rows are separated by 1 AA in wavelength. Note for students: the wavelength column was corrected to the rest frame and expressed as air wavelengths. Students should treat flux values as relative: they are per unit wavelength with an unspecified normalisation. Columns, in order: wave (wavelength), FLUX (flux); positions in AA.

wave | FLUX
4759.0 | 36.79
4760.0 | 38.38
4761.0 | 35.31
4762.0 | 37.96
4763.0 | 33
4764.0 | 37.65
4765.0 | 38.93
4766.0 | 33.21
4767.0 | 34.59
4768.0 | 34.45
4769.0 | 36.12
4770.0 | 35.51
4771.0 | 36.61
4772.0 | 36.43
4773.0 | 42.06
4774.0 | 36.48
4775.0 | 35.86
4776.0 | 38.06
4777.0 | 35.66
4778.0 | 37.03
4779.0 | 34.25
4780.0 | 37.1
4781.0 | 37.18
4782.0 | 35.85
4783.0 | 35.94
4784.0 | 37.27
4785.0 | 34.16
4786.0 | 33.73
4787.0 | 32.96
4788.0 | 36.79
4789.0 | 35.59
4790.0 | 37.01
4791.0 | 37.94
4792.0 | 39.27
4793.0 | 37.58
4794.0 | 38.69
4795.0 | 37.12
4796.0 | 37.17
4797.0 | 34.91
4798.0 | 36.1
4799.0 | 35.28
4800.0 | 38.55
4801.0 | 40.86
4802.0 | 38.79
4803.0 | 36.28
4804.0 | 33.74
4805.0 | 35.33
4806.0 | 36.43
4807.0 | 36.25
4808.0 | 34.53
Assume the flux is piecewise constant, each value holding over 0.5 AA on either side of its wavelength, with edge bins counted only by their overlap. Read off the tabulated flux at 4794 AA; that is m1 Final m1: 38.69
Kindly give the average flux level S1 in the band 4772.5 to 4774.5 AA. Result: 39.3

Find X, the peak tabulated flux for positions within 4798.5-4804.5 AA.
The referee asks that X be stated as 40.86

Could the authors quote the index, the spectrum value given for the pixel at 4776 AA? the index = 38.06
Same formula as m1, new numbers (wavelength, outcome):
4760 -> 38.38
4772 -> 36.43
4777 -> 35.66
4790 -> 37.01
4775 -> 35.86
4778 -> 37.03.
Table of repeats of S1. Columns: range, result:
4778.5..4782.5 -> 36.1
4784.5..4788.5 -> 34.4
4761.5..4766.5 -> 36.2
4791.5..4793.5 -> 38.4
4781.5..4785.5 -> 35.8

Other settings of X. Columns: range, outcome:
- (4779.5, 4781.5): 37.18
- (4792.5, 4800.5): 38.69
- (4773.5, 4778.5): 38.06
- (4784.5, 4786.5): 34.16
